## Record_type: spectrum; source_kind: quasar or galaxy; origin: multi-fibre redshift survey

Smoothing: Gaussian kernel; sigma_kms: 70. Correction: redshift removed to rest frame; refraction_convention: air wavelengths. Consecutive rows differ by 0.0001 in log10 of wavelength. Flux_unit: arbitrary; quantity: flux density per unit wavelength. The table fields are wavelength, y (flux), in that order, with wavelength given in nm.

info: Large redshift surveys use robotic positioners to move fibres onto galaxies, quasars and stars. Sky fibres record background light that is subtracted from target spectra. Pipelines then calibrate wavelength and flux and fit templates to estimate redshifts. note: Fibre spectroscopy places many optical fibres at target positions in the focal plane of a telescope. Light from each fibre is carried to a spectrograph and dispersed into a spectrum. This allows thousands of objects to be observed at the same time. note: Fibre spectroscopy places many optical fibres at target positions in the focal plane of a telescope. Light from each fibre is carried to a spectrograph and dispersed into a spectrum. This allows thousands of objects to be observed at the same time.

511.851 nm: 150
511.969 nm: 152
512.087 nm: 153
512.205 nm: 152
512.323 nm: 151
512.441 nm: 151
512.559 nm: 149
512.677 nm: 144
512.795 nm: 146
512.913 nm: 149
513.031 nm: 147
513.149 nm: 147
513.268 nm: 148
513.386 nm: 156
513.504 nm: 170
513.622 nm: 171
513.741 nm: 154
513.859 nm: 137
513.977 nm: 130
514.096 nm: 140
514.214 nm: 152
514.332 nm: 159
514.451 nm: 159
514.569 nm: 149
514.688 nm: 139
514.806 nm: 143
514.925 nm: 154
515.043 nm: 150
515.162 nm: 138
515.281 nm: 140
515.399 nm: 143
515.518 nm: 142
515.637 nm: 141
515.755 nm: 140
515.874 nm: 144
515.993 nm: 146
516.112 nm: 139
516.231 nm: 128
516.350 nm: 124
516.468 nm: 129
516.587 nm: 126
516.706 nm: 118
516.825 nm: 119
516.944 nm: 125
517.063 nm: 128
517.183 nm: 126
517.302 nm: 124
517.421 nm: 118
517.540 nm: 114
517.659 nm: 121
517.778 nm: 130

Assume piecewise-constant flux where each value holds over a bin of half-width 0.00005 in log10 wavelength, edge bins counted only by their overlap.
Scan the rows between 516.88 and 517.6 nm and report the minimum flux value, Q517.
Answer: 114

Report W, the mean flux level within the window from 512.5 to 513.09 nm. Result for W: 147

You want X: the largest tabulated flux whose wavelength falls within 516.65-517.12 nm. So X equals 128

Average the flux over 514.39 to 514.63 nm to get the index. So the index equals 154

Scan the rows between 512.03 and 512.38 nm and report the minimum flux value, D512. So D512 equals 151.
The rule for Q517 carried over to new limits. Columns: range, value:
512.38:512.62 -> 149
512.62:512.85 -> 144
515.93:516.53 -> 124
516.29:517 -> 118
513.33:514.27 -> 130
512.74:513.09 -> 146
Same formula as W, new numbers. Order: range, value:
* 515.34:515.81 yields 142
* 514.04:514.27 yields 146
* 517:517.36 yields 126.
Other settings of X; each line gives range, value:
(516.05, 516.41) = 139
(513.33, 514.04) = 171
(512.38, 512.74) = 151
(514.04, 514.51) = 159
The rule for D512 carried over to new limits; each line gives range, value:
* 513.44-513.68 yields 170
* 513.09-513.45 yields 147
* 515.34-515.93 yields 140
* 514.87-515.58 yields 138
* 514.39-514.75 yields 139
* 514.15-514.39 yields 152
